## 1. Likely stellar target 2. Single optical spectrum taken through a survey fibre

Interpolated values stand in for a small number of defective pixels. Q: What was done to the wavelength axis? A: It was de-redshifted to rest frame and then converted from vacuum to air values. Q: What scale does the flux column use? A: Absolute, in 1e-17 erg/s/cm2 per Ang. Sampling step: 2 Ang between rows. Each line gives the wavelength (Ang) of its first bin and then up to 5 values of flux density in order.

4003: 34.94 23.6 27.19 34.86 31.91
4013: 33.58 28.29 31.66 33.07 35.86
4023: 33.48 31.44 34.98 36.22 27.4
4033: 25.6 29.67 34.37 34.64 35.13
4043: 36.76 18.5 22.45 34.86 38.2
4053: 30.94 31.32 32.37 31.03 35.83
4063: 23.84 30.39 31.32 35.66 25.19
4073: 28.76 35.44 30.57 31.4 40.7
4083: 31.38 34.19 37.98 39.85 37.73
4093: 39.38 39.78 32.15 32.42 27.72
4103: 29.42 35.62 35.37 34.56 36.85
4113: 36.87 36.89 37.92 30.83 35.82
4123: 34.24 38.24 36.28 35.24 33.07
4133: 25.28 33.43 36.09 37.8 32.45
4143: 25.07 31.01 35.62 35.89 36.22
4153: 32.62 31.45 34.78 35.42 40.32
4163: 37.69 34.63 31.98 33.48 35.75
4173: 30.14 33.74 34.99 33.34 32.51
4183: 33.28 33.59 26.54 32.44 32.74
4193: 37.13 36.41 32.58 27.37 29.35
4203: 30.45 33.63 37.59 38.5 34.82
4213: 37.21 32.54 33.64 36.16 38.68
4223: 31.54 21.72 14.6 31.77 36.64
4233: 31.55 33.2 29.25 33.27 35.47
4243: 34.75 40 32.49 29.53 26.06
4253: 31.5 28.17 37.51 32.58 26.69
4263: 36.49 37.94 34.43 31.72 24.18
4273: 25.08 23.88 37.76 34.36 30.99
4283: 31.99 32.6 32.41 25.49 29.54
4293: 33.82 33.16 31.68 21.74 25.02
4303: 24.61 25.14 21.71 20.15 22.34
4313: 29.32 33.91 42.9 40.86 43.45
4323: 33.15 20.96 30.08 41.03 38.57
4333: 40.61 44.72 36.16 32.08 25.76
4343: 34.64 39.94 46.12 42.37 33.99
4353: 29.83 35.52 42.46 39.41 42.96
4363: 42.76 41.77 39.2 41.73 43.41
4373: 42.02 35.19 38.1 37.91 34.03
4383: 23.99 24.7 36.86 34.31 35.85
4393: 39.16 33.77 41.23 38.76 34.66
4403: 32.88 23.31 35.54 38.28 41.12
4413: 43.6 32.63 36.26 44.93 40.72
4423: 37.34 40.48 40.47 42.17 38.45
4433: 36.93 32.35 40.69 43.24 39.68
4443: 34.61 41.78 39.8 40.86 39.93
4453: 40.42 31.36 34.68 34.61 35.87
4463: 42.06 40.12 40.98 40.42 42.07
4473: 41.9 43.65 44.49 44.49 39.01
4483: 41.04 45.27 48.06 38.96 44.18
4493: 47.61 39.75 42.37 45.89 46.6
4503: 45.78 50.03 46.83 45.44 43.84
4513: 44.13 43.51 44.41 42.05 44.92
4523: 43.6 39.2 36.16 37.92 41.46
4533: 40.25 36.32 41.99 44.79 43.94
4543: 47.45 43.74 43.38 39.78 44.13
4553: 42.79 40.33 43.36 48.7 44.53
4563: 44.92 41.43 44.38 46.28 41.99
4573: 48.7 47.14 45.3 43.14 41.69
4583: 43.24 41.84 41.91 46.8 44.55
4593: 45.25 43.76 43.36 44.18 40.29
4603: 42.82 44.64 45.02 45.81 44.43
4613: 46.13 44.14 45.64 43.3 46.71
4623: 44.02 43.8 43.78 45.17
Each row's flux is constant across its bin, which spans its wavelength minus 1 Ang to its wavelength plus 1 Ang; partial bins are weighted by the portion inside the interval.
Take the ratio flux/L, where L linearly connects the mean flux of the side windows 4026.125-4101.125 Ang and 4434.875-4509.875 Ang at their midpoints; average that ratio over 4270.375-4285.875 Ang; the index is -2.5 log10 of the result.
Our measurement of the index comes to 0.229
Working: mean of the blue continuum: 32.6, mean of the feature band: 30.2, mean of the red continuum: 41.6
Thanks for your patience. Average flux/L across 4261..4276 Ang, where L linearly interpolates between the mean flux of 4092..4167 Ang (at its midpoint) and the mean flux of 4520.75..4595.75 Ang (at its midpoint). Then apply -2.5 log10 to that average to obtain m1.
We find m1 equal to 0.22 mag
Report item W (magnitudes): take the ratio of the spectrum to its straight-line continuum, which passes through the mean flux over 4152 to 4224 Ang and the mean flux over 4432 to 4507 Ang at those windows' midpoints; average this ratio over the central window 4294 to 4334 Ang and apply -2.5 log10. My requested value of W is 0.20 mag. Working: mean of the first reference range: 33.9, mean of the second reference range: 41.2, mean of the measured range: 31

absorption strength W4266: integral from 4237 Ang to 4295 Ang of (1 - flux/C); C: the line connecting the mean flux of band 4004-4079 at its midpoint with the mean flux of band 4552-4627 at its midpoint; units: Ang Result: 7.6 Ang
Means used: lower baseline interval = 31.3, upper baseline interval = 44.2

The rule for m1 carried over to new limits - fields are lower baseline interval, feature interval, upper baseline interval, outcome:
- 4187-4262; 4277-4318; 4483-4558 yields 0.19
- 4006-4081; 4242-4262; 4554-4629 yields 0.14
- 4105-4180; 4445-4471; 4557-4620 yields 0.07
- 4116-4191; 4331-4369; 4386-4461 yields -0.05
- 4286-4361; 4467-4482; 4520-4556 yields -0.08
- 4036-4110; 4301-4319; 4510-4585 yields 0.33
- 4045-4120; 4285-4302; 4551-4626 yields 0.28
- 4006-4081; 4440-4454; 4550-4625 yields 0.04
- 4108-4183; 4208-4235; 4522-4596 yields 0.11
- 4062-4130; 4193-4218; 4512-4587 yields 0.08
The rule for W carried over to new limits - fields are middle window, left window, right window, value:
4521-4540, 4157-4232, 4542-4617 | 0.06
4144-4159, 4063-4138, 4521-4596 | 0.03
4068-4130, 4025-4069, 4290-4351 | -0.10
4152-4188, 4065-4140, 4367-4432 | 0.04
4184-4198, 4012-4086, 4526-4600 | 0.06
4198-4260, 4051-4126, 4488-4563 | 0.14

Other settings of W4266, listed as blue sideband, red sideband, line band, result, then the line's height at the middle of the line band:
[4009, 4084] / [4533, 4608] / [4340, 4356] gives 1.08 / 38.6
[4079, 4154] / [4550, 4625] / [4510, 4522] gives -0.29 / 42.8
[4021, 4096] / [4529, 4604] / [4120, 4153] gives 0.51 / 34.4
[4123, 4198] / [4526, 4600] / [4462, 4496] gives -1.07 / 41.3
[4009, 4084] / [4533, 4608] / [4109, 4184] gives -0.48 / 34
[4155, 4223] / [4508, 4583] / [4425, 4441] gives 0.38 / 40.3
